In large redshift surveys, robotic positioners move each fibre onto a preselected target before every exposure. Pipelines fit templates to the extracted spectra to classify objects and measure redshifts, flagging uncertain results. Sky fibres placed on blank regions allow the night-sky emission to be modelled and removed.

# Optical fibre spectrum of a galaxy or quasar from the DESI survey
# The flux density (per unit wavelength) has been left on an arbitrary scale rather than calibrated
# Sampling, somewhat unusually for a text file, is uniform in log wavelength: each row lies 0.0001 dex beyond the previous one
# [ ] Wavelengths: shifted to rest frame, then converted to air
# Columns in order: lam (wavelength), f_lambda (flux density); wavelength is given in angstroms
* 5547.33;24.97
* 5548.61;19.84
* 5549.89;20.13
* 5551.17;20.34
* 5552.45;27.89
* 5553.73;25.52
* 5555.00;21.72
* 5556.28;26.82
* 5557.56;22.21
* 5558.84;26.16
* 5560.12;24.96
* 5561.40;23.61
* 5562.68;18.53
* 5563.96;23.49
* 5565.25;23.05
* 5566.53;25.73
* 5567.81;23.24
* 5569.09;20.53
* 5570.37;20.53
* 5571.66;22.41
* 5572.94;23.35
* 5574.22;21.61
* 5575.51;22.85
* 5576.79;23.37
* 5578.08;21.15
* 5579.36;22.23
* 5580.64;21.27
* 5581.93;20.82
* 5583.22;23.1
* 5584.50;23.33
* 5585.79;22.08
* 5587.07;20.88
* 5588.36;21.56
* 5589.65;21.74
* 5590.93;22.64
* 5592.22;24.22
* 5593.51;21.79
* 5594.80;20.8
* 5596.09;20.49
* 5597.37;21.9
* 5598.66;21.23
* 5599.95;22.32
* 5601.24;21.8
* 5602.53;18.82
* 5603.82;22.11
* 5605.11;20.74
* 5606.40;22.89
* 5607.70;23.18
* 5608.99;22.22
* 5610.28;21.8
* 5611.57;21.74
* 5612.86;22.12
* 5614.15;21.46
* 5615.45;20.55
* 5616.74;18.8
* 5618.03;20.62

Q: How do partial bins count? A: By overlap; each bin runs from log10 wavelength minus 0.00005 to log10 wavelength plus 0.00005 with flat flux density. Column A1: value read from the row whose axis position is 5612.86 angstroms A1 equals 22.12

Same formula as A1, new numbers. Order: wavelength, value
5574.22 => 21.61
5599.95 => 22.32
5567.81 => 23.24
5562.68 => 18.53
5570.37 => 20.53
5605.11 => 20.74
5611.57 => 21.74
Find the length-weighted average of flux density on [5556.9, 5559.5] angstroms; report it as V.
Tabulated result 24.2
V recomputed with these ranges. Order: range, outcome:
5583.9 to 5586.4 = 22.7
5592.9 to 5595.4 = 21.3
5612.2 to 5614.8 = 21.8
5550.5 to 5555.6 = 23.9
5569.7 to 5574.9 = 22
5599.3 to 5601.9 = 22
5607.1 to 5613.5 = 22.2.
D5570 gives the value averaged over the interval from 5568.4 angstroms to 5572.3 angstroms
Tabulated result 21.2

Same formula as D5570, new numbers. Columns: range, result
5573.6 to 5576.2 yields 22.2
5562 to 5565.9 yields 21.7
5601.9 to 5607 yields 21.1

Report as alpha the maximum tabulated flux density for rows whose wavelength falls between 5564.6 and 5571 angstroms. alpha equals 25.73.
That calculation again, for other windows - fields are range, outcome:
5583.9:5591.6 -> 23.33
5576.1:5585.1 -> 23.37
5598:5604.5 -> 22.32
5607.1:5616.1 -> 23.18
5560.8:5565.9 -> 23.61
